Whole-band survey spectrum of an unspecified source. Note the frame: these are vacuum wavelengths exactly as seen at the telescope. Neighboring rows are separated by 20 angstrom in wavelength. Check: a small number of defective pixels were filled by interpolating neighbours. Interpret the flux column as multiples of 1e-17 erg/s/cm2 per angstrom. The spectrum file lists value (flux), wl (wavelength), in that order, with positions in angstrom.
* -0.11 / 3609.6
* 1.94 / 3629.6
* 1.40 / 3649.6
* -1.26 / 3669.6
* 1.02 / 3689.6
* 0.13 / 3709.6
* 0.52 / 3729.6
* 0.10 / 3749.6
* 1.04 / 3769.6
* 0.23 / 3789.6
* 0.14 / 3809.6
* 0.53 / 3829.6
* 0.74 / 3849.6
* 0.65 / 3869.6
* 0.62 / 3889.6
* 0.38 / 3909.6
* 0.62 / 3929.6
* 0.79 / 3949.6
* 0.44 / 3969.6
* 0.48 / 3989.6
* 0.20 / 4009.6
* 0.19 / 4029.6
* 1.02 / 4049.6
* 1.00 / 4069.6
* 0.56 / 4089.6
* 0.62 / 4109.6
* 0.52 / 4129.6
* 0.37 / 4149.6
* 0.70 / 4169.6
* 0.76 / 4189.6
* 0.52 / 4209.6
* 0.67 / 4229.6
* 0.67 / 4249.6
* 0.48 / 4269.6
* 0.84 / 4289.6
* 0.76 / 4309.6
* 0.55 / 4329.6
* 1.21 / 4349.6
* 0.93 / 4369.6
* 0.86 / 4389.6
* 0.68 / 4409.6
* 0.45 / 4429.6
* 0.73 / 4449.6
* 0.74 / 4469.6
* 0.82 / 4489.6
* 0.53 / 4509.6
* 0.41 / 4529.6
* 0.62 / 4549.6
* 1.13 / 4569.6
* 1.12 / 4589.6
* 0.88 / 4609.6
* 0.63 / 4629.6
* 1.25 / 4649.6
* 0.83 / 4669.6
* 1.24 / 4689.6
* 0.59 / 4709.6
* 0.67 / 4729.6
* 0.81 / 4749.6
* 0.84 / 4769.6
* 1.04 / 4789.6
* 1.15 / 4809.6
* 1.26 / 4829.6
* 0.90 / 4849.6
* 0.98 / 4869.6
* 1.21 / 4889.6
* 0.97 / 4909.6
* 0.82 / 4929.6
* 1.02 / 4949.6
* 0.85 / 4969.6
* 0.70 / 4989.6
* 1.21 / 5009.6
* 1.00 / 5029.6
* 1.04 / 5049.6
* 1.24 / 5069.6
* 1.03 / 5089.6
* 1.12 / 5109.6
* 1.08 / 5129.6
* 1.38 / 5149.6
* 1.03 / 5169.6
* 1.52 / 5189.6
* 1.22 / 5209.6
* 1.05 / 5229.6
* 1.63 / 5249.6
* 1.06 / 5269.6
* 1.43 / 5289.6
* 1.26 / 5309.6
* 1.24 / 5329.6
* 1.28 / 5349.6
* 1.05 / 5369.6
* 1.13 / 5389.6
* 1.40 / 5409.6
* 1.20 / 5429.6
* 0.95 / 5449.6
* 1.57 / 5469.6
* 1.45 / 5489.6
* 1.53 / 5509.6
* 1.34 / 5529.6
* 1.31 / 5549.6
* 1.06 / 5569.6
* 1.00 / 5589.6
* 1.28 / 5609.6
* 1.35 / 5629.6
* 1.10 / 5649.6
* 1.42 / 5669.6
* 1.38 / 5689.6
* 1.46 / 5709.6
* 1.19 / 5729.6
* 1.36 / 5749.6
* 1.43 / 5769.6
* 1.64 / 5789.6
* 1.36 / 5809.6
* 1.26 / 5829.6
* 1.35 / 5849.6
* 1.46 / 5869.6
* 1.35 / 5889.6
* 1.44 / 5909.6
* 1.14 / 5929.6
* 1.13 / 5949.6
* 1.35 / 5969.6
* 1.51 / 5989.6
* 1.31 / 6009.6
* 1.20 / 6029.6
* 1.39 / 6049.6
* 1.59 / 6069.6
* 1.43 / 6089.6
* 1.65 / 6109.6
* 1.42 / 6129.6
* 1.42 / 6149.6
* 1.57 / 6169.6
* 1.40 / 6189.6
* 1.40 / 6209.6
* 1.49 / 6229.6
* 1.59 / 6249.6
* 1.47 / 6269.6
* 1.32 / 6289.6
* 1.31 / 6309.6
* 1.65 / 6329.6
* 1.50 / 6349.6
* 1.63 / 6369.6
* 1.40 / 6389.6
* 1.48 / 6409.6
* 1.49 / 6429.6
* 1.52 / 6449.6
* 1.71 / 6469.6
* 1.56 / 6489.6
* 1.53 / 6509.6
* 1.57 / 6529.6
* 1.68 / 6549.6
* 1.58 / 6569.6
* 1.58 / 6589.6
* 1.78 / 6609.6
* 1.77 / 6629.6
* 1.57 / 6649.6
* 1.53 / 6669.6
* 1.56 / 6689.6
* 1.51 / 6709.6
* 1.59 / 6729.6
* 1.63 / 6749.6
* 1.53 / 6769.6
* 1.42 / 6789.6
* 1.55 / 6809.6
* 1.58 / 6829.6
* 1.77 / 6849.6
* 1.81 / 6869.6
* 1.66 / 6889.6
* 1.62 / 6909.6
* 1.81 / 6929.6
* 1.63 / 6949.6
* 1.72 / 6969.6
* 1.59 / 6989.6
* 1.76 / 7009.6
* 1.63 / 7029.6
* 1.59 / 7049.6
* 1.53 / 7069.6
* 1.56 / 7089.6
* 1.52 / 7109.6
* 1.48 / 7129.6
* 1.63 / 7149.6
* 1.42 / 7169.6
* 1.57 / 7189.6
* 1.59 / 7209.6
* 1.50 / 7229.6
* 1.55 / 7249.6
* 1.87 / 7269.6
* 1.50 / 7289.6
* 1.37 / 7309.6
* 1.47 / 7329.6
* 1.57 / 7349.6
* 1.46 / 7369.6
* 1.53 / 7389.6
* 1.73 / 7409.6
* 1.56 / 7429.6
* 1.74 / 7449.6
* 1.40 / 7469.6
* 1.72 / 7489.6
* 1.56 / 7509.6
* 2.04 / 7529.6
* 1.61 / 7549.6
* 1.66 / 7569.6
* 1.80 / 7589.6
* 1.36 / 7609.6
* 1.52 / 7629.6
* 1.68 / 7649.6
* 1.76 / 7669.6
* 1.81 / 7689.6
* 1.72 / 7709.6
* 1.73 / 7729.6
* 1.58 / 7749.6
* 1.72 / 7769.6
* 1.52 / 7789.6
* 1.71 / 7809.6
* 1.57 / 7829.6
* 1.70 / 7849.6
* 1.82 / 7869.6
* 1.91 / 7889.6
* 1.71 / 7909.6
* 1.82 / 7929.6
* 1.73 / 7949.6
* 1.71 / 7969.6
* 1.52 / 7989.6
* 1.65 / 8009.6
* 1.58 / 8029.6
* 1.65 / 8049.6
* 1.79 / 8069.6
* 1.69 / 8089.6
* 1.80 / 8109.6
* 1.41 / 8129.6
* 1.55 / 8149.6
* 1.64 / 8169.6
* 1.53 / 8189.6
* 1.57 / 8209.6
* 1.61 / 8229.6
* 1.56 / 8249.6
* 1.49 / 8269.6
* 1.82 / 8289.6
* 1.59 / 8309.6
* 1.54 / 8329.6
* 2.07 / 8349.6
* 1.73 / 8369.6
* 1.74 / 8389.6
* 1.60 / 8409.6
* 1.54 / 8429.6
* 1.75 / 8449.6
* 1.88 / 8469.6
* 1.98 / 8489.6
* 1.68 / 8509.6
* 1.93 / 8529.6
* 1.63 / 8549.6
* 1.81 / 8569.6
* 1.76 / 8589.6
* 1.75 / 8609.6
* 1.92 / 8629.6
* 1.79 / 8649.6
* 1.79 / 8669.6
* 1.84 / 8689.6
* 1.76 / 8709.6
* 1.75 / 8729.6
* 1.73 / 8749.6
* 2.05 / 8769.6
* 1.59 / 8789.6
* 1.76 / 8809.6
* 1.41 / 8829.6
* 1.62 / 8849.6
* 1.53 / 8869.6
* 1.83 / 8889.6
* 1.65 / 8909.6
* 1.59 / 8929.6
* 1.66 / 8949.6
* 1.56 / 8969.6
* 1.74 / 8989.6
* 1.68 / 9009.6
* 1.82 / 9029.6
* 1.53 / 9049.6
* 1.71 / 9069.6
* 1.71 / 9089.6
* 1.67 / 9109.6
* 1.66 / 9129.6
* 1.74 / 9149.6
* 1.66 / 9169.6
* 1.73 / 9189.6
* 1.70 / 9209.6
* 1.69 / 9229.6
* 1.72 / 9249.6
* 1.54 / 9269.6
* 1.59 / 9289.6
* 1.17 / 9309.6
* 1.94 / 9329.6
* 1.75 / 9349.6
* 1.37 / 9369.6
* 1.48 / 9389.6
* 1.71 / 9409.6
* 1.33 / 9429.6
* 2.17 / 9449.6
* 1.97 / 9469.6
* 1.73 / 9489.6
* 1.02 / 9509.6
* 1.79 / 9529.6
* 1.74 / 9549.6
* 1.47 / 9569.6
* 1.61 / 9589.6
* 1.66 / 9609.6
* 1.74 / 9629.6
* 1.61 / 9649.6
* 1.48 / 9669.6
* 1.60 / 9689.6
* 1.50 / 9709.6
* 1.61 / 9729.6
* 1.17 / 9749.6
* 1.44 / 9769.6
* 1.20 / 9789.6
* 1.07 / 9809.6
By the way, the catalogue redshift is 0.148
